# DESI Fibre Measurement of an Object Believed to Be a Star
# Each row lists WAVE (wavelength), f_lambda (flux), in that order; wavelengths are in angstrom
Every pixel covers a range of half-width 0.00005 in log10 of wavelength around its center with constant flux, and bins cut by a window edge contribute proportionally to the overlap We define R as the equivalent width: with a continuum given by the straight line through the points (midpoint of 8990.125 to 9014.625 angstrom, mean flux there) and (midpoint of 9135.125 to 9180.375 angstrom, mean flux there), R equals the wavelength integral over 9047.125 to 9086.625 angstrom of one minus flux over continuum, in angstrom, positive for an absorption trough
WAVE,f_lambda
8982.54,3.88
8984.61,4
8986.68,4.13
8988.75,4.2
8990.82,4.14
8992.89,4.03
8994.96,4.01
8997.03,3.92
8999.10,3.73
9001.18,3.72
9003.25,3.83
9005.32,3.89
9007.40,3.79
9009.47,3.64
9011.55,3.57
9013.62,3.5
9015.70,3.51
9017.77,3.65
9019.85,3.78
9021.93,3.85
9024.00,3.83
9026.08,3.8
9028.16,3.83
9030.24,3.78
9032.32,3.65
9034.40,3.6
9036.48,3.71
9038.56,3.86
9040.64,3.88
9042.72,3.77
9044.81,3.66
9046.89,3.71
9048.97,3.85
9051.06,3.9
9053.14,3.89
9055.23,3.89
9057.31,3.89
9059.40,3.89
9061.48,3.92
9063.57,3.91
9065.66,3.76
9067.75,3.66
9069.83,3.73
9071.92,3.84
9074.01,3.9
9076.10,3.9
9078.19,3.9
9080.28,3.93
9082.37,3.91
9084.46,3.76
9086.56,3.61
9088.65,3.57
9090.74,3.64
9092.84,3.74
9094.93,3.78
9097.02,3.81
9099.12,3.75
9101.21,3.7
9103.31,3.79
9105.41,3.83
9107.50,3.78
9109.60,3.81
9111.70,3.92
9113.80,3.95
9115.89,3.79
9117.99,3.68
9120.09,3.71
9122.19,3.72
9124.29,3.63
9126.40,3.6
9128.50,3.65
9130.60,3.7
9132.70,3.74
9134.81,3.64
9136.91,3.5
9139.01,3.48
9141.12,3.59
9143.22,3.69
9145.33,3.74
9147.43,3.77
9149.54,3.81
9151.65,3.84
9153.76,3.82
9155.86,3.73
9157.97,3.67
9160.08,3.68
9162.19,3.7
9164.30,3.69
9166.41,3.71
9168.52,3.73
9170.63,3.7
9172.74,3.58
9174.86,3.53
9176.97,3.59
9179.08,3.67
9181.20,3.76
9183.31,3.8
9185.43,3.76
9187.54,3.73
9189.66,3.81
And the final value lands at -1.0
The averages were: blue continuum 3.81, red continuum 3.68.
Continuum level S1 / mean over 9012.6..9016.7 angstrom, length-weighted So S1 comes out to 3.5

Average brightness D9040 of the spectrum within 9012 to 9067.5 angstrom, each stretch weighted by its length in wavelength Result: 3.78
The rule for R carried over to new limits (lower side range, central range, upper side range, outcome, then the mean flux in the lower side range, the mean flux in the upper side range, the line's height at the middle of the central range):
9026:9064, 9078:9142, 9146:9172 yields 0.7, 3.81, 3.74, 3.77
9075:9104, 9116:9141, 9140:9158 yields 0.7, 3.77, 3.74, 3.75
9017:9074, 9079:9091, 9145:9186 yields 0.1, 3.8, 3.71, 3.77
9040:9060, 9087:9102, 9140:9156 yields 0.3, 3.83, 3.75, 3.79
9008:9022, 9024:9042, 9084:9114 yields -0.5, 3.63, 3.76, 3.66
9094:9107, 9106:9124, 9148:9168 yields -0.1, 3.78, 3.74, 3.77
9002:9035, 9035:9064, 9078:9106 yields -0.7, 3.72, 3.76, 3.74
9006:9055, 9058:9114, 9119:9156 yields -1.3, 3.74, 3.69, 3.71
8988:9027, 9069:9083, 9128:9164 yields -0.5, 3.81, 3.69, 3.75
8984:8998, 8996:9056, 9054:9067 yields 3.1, 4.06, 3.87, 3.97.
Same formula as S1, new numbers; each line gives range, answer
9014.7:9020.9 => 3.65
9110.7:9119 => 3.84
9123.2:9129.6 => 3.63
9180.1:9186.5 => 3.77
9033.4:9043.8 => 3.76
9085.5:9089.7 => 3.59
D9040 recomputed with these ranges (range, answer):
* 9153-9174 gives 3.7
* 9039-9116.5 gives 3.81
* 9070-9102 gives 3.78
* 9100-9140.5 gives 3.72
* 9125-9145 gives 3.62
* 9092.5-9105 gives 3.77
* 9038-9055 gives 3.82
